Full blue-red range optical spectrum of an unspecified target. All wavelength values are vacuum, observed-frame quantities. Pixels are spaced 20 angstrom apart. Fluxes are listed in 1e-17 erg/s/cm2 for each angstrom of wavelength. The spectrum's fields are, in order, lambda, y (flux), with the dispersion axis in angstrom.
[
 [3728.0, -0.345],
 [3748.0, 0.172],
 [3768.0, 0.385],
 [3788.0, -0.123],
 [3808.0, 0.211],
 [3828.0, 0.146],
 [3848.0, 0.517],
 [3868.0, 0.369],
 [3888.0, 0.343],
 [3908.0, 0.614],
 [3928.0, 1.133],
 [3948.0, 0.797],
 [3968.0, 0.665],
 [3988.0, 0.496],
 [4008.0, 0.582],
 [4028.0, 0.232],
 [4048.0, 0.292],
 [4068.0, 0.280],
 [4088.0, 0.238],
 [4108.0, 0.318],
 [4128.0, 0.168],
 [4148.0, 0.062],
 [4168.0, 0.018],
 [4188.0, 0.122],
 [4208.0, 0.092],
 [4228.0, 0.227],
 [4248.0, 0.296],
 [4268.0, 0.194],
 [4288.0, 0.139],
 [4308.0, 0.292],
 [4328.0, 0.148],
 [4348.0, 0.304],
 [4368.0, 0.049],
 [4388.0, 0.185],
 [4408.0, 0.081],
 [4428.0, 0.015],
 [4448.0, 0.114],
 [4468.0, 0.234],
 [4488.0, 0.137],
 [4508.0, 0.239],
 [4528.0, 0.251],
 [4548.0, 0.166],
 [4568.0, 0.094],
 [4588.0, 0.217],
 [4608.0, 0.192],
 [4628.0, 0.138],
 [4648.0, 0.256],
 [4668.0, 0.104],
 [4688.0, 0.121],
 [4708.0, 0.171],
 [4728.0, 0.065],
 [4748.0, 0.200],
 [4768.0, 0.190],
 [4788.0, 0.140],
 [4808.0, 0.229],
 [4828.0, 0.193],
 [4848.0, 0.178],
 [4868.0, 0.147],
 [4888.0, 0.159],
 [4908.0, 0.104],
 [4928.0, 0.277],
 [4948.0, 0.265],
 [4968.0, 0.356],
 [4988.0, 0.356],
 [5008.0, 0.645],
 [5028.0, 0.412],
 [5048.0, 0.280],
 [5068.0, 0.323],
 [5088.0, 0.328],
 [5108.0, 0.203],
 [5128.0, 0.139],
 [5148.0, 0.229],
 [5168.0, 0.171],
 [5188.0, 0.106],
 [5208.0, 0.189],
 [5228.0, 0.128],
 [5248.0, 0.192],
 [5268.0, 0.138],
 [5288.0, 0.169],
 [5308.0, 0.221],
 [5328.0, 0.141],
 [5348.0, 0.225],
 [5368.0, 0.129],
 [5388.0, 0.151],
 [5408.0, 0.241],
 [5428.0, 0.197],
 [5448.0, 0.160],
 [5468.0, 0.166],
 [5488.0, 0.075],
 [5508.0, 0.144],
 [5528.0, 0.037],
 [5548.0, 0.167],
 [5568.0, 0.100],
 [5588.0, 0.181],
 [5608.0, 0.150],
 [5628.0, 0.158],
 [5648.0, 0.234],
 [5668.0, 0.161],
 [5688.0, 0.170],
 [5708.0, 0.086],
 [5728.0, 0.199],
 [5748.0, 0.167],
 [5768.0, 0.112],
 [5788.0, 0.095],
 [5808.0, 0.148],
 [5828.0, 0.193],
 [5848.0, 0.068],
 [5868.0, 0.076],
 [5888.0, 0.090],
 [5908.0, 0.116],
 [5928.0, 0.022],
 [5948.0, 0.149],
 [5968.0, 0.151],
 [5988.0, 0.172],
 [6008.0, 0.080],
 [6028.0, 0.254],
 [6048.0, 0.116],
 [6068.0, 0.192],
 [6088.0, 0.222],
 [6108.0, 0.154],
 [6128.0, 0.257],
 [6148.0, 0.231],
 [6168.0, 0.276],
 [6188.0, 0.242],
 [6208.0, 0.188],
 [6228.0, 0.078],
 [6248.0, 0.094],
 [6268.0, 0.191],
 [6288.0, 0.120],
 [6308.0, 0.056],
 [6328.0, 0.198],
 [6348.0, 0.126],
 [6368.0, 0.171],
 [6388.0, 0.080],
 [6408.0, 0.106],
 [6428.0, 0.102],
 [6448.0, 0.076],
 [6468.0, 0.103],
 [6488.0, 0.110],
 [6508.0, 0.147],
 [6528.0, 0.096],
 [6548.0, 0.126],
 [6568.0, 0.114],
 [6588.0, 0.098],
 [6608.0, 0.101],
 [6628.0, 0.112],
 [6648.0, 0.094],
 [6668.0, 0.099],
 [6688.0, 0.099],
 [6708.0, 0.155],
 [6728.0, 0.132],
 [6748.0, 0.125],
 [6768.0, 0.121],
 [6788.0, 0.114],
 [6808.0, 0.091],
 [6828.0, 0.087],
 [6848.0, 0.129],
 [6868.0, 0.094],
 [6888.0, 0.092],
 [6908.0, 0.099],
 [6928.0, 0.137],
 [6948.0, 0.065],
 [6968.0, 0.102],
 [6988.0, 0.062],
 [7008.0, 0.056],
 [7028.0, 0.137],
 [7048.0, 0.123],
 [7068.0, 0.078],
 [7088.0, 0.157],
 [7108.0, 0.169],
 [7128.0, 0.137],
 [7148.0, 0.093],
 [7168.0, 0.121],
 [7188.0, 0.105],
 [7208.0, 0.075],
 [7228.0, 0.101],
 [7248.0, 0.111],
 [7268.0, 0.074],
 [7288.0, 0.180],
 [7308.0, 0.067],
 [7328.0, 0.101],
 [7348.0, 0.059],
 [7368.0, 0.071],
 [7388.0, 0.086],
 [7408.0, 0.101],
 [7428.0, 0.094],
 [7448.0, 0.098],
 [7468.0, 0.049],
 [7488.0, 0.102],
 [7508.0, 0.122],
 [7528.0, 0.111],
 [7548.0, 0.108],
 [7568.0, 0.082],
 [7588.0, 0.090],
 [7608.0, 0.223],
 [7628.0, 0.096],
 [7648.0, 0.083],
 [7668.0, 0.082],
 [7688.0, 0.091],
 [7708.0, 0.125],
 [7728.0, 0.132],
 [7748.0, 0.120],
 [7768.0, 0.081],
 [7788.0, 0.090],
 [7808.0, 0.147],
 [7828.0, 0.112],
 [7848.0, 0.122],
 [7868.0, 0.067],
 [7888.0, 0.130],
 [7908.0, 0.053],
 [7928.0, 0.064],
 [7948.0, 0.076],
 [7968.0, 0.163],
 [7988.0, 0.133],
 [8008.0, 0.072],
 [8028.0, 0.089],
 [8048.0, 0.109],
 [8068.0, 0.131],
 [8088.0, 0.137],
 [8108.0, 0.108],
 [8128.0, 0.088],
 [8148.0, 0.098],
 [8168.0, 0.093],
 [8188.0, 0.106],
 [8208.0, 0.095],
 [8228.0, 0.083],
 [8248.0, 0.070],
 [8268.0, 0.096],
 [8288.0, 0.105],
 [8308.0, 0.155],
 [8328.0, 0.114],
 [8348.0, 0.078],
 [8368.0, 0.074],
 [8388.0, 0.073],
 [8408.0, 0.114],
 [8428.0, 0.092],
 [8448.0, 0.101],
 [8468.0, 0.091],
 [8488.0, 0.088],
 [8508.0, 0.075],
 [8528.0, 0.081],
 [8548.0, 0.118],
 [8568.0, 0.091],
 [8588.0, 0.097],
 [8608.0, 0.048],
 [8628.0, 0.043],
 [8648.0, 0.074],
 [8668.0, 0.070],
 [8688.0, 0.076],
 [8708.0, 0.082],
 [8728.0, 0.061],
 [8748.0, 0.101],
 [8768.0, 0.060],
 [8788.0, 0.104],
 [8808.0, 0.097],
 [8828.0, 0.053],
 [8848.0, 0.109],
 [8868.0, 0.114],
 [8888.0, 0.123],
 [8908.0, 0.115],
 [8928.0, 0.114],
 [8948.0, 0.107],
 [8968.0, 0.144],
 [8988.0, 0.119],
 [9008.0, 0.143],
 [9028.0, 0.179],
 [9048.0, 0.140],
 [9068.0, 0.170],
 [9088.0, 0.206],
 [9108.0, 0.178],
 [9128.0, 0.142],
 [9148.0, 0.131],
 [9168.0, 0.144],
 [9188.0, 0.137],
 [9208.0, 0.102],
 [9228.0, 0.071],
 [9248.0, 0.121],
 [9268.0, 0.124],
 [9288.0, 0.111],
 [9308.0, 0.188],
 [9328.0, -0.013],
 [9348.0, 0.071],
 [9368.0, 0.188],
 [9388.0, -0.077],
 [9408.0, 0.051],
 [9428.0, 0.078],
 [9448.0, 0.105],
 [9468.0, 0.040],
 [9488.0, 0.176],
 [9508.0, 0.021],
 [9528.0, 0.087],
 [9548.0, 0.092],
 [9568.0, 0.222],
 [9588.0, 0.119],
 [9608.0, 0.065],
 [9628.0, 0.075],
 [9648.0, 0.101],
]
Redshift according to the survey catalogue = 2.24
